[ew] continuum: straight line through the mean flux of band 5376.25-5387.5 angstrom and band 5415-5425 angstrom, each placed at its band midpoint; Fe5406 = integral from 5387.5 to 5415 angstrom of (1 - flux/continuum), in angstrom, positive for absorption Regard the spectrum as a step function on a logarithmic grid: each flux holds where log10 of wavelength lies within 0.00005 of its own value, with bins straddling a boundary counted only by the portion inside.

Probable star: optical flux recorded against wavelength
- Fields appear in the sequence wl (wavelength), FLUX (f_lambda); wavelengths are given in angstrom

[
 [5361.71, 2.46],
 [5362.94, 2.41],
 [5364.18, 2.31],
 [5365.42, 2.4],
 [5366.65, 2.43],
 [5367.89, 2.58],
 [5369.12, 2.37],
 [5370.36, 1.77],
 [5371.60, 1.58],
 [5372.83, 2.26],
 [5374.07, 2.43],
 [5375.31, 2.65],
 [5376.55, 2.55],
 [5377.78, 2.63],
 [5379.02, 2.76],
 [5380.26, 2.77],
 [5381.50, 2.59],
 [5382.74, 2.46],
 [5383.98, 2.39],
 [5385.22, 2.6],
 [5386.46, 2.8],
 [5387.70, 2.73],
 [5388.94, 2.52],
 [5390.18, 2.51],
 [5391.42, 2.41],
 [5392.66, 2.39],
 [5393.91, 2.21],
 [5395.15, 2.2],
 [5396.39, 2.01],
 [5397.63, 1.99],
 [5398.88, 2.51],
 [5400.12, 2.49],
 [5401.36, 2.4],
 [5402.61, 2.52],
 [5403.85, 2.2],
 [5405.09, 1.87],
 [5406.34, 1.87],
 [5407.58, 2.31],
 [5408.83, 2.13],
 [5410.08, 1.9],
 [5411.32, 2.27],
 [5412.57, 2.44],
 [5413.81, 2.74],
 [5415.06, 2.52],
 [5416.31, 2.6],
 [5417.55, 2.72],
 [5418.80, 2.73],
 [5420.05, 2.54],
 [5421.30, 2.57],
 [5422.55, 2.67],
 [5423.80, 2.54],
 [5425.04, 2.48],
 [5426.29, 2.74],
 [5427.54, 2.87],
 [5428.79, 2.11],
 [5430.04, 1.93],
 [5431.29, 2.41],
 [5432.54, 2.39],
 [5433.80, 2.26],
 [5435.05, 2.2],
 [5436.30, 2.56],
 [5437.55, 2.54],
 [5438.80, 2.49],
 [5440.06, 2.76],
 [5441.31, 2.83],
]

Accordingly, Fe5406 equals 3.3 angstrom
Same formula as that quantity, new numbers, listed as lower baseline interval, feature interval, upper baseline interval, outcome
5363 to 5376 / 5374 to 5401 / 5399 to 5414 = -2.51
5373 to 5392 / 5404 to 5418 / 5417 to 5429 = 1.64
